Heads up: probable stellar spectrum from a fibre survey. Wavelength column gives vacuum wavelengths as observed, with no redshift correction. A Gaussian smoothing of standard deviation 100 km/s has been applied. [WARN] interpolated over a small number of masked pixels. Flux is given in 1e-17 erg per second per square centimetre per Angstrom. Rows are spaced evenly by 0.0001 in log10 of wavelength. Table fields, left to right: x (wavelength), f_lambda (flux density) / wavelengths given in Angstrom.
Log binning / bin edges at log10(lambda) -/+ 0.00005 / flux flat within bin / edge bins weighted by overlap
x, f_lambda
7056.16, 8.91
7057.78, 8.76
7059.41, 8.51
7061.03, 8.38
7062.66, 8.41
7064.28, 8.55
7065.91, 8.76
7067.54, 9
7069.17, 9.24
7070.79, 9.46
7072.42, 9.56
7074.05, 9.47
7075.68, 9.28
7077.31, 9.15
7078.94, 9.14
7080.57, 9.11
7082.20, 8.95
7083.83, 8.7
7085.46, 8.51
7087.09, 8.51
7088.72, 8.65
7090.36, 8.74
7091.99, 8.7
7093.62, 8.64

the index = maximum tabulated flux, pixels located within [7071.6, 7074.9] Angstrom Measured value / 9.56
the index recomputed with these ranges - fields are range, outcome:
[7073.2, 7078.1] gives 9.47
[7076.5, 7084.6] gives 9.15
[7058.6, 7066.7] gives 8.76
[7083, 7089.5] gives 8.7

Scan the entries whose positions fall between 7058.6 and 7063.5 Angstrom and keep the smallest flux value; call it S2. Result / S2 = 8.38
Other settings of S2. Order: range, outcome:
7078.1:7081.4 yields 9.11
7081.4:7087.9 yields 8.51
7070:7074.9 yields 9.46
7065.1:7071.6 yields 8.76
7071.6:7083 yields 8.95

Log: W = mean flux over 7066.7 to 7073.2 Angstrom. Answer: 9.31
